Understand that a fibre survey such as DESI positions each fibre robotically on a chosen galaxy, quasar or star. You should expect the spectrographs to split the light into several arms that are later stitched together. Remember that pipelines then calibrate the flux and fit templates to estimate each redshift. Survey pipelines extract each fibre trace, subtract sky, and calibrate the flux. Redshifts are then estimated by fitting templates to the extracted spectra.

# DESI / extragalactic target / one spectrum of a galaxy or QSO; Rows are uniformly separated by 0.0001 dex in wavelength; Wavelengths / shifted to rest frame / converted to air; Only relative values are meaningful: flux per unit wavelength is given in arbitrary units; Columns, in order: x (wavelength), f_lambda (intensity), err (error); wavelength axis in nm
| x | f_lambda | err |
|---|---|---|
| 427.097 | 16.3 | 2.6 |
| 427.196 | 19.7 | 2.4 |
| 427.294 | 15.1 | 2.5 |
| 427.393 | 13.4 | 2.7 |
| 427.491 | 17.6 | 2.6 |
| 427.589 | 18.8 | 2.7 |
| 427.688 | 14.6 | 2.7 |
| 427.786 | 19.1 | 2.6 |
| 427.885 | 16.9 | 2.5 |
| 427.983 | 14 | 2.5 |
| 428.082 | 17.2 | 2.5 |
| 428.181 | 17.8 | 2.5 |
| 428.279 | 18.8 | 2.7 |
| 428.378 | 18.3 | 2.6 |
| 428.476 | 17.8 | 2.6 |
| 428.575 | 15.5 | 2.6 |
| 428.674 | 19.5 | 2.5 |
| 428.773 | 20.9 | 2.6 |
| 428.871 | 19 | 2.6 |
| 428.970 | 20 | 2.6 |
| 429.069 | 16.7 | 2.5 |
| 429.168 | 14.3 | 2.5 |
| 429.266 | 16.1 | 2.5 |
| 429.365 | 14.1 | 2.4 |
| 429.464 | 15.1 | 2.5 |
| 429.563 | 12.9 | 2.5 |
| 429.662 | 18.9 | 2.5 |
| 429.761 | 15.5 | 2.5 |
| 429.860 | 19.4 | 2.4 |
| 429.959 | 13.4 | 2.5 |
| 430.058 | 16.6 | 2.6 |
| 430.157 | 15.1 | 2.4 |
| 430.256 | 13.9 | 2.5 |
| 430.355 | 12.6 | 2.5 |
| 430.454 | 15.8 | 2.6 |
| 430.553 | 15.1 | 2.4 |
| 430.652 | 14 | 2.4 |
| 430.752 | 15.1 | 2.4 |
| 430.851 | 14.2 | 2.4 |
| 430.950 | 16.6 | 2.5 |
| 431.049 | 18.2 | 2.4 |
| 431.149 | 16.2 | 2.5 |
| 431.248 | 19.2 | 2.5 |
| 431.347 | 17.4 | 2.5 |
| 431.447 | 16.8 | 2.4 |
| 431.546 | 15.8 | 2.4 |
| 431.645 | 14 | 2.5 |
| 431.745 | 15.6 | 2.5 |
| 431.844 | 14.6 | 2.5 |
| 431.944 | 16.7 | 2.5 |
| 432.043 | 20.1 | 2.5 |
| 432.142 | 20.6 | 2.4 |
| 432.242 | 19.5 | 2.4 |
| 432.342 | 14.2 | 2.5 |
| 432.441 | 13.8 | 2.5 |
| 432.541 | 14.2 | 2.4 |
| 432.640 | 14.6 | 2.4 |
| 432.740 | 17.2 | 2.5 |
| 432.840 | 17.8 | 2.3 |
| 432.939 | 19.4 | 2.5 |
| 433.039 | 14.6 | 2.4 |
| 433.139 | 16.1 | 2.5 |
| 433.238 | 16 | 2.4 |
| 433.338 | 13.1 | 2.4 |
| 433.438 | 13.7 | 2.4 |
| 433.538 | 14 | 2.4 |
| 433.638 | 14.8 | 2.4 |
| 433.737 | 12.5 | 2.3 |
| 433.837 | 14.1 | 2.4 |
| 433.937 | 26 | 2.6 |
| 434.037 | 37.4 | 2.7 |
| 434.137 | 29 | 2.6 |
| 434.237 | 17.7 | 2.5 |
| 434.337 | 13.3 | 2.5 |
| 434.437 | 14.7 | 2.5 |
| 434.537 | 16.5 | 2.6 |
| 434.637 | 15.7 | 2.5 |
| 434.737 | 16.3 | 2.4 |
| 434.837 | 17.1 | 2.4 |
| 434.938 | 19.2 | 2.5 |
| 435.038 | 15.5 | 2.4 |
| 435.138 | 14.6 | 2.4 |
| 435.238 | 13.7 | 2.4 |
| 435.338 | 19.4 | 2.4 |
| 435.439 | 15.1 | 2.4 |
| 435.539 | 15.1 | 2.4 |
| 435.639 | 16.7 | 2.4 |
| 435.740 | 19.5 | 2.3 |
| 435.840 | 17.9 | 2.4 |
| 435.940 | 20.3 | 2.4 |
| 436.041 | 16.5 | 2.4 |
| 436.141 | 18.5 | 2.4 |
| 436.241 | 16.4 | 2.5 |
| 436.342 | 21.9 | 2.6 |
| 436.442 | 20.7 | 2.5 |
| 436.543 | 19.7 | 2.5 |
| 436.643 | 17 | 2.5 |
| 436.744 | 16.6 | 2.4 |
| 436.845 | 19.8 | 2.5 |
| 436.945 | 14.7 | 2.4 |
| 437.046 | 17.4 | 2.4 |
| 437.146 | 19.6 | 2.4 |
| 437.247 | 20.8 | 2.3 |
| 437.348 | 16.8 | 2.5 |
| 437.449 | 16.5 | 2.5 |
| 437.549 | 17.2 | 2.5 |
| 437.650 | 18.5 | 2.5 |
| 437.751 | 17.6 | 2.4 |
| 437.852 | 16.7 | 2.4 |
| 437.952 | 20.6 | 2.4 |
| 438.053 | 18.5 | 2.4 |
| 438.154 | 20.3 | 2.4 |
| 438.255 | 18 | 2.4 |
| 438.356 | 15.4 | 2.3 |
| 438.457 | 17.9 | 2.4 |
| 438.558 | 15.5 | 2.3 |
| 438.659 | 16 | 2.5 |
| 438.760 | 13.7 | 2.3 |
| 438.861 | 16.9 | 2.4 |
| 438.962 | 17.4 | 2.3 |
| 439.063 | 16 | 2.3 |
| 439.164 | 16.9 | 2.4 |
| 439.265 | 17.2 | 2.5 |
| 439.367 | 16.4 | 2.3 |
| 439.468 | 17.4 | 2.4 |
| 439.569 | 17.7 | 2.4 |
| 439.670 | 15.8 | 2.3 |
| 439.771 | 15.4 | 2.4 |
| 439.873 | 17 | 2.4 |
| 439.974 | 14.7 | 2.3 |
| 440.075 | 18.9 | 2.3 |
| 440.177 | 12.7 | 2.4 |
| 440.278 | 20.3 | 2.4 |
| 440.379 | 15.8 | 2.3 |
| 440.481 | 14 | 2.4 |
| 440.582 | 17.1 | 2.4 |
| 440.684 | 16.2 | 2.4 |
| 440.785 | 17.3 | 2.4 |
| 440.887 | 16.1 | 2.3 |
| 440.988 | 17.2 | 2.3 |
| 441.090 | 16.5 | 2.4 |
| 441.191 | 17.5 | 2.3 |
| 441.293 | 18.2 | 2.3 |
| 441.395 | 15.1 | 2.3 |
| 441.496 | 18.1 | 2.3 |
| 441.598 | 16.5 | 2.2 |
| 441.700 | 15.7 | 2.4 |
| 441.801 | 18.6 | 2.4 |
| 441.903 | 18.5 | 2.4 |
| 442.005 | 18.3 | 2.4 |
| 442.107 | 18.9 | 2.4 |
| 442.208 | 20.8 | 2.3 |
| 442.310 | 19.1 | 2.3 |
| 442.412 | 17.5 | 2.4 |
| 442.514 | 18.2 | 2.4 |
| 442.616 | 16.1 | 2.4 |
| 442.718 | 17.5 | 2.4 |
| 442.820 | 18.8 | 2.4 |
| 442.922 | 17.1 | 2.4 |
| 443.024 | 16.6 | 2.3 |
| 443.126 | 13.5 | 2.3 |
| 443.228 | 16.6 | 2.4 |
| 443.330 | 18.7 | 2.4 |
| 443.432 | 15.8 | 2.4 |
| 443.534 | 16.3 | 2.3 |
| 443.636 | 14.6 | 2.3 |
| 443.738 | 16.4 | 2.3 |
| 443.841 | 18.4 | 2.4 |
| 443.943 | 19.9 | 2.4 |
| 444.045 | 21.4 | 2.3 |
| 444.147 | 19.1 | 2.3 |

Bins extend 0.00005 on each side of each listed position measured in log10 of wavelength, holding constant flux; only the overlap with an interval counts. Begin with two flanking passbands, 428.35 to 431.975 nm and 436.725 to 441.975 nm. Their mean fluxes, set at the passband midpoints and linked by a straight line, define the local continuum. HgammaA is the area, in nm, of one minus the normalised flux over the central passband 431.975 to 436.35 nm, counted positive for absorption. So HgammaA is -0.19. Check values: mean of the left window 16.2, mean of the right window 17.1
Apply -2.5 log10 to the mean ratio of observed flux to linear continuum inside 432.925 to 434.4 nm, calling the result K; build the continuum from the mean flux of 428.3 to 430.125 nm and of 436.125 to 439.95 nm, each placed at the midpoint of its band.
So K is -0.05 mag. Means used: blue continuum 16.9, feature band 18.1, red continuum 17.5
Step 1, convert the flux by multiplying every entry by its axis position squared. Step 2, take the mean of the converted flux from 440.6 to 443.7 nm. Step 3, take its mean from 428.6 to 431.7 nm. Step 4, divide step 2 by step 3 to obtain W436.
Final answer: 1.1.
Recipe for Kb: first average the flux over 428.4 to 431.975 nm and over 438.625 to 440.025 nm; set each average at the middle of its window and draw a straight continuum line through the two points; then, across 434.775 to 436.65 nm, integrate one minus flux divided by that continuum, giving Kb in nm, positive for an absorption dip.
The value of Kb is -0.16 nm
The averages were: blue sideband 16.2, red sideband 16.3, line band 17.6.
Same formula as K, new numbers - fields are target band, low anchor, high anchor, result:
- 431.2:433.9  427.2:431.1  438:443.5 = 0.04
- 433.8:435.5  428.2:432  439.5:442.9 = -0.12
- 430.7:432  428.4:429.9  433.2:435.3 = 0.07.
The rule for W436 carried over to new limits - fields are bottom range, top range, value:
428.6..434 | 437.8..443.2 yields 1.09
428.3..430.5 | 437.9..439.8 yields 1.08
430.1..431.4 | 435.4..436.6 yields 1.19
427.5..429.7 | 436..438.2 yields 1.11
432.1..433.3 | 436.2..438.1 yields 1.13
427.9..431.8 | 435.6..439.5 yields 1.12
